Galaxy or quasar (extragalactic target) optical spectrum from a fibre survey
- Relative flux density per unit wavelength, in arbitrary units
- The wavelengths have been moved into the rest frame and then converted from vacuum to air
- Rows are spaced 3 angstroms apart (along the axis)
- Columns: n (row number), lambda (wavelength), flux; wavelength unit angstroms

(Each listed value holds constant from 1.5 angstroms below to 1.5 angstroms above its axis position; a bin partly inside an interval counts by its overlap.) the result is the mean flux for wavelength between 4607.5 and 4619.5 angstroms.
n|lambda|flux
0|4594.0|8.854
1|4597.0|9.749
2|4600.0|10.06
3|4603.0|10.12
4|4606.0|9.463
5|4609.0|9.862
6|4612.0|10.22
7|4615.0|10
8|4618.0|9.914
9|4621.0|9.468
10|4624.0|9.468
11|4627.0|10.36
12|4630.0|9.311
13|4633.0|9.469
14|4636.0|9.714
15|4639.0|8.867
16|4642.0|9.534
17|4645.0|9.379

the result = 10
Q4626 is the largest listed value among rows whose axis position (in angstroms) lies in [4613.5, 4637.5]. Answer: 10.36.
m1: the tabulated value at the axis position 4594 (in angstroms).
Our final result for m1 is 8.854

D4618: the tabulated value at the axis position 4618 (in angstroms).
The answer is 9.914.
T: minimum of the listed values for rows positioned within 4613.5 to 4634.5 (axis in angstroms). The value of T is 9.311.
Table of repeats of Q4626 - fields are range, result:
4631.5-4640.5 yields 9.714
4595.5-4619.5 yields 10.22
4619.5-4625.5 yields 9.468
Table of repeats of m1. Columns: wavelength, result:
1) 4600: 10.06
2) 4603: 10.12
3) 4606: 9.463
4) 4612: 10.22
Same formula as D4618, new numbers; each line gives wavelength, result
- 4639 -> 8.867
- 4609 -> 9.862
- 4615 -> 10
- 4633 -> 9.469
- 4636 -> 9.714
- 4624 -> 9.468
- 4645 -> 9.379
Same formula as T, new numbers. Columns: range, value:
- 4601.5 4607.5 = 9.463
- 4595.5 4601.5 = 9.749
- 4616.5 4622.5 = 9.468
